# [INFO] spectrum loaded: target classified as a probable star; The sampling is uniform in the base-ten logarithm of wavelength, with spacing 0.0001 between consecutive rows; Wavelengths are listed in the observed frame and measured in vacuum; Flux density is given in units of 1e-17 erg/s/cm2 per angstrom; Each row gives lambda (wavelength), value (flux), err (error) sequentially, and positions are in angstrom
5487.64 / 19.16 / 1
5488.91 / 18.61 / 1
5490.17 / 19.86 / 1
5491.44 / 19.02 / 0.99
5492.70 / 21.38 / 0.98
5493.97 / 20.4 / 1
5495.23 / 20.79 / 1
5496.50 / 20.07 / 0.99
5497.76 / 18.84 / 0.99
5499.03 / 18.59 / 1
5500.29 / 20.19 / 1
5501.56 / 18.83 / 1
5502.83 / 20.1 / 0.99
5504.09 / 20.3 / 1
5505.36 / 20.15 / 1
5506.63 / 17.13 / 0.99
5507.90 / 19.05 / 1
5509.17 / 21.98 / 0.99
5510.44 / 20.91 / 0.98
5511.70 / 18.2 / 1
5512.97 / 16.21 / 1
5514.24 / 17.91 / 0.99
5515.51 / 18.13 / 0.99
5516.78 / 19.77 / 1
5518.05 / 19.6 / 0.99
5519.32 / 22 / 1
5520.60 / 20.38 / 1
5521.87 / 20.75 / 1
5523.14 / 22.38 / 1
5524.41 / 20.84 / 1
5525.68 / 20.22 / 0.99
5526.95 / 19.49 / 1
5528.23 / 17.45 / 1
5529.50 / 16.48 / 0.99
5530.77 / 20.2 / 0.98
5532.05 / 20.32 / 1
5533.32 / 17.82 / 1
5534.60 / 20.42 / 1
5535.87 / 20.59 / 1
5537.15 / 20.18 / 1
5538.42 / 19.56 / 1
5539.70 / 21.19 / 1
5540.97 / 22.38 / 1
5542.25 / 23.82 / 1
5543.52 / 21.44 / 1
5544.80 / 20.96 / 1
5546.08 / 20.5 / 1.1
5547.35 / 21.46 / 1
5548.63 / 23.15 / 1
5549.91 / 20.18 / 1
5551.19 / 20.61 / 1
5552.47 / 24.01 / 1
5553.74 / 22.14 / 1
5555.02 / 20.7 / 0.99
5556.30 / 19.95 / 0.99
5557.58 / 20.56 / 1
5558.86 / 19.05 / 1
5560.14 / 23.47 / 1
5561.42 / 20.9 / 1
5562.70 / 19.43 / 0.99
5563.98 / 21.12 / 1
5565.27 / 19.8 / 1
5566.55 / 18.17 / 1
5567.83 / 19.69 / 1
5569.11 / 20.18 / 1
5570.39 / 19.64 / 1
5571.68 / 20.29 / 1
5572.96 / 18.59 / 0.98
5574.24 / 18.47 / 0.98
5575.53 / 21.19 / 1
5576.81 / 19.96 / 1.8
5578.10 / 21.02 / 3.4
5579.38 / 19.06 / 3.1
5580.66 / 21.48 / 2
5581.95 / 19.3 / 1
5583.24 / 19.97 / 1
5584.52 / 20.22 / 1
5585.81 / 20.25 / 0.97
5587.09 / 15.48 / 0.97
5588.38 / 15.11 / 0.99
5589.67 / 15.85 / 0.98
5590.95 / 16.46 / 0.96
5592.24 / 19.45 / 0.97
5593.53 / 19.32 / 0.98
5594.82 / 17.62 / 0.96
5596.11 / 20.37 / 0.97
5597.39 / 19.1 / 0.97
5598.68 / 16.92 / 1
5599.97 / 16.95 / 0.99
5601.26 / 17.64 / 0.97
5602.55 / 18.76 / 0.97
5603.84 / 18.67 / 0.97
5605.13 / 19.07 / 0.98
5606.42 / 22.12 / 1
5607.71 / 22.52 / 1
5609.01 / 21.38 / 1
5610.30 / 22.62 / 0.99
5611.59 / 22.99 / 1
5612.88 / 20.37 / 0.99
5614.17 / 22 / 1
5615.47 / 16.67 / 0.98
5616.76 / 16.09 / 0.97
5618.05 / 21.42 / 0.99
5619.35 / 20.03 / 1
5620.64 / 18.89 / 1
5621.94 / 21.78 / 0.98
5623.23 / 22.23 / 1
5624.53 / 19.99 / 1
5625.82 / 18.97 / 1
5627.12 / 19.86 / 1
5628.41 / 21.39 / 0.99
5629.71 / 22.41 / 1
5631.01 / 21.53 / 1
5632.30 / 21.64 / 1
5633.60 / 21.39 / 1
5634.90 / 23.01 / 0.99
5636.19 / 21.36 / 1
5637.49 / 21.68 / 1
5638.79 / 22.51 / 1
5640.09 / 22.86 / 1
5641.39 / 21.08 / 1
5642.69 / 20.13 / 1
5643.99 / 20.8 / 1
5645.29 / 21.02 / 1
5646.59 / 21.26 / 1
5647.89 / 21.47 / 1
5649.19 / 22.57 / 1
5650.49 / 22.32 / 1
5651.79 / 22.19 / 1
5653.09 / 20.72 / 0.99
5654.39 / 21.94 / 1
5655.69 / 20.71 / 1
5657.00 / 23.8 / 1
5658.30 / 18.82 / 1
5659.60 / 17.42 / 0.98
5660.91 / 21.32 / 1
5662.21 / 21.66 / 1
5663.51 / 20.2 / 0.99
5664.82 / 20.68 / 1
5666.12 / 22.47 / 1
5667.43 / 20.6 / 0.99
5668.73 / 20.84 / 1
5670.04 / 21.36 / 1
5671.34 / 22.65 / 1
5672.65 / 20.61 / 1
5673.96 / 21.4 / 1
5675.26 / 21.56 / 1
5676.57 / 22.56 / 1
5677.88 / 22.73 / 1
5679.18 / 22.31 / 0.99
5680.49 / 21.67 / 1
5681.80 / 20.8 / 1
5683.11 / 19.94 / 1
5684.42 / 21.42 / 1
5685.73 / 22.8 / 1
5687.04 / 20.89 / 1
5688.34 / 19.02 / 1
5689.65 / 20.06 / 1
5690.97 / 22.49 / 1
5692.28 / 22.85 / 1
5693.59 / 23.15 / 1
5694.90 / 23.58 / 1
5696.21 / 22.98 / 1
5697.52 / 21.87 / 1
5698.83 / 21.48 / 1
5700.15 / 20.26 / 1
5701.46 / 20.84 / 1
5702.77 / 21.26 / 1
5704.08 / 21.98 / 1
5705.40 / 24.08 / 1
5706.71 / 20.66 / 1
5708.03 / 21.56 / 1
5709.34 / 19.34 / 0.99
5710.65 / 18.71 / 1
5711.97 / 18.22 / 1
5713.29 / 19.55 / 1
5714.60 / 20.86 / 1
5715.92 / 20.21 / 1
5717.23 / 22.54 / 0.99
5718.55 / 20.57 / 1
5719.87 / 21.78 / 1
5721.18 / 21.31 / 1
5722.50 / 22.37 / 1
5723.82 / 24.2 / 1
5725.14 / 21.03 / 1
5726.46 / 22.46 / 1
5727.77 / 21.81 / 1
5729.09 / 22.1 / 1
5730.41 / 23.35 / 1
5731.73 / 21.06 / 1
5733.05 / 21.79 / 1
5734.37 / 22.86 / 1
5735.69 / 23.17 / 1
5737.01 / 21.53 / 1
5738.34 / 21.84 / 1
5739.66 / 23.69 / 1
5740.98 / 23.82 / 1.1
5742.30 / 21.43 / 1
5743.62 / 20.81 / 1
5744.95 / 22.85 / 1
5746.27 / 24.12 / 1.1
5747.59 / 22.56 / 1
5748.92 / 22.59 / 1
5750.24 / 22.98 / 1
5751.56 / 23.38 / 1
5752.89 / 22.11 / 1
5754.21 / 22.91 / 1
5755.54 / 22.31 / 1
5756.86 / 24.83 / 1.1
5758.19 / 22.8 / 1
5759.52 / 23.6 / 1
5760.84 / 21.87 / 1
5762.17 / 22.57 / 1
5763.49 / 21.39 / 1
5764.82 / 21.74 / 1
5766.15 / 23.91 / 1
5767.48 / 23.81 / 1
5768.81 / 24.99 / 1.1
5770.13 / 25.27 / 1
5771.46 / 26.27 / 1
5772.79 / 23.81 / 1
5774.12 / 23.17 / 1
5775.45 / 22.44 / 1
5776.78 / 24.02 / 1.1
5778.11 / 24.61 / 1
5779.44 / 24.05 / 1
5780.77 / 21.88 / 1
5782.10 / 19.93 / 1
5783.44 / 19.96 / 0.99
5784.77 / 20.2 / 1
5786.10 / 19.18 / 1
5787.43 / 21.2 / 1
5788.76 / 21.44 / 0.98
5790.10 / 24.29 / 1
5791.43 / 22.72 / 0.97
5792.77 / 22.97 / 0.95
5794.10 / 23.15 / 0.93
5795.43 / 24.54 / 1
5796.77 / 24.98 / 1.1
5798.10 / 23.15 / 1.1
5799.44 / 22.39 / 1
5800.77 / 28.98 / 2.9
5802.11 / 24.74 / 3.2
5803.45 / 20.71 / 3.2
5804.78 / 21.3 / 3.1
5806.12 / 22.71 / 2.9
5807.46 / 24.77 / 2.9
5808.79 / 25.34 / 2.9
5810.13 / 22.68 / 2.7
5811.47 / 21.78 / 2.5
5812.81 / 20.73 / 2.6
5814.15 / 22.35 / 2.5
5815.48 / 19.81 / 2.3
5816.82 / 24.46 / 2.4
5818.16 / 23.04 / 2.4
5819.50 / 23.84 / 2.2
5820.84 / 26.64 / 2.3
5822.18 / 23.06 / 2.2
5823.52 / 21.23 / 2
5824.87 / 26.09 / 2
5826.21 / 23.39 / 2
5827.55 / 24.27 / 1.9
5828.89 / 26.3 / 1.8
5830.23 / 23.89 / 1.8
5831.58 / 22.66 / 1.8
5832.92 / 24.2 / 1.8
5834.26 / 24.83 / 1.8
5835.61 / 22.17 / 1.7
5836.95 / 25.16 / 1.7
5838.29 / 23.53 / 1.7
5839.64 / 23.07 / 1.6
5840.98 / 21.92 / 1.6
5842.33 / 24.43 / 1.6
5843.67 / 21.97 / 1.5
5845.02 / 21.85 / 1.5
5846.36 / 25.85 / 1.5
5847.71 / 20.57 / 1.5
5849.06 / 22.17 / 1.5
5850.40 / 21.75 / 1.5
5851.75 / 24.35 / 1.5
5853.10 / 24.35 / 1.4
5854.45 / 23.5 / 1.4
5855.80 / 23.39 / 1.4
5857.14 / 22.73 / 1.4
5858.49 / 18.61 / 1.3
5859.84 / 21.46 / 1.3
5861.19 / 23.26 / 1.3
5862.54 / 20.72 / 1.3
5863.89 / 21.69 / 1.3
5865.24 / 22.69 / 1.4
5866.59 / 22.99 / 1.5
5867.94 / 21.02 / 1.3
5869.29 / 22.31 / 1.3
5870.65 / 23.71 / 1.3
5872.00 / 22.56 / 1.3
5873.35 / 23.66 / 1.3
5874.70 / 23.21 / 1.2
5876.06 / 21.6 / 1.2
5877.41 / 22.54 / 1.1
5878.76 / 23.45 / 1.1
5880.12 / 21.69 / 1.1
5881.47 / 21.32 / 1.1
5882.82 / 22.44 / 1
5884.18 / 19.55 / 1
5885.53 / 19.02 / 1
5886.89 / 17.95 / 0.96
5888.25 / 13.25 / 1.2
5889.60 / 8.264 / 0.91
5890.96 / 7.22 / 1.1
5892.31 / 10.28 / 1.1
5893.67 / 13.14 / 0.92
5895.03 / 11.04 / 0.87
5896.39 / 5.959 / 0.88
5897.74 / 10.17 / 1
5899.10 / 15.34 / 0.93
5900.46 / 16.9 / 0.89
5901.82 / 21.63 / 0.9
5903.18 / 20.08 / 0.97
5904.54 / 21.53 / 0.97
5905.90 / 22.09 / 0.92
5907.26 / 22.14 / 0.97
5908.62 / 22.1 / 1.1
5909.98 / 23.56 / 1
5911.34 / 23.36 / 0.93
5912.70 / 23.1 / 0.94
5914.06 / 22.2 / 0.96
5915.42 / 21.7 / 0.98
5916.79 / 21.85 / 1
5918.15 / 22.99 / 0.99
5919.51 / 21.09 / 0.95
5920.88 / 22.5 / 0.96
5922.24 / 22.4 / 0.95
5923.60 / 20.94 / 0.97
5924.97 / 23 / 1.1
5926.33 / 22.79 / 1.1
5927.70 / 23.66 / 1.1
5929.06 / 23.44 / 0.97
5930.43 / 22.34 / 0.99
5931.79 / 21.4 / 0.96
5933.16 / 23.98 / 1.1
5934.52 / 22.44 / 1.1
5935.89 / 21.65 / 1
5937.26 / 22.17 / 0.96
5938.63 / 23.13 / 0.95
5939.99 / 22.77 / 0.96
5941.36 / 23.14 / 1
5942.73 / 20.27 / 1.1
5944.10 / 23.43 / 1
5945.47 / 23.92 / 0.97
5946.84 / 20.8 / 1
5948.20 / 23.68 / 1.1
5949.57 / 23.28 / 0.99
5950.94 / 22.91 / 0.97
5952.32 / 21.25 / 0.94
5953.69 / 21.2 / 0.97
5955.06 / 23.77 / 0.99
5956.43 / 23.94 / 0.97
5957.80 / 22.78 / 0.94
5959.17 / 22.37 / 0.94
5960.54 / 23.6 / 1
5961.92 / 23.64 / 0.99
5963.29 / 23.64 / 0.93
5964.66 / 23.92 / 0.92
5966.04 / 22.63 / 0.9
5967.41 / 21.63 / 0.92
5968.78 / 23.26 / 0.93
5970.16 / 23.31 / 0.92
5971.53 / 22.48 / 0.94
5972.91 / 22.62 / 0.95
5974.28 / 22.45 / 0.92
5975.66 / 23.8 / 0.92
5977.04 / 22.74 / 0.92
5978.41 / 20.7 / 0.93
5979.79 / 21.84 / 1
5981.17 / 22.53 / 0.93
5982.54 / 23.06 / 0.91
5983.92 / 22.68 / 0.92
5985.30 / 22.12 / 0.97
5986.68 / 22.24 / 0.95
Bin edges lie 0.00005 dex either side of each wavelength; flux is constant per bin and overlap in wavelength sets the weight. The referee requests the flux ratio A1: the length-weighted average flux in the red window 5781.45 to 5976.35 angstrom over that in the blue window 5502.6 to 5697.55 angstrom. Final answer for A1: 1.07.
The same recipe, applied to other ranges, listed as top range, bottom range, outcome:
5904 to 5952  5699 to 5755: 1.03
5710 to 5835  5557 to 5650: 1.13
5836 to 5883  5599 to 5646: 1.10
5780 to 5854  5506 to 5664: 1.14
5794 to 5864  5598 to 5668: 1.12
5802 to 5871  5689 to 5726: 1.07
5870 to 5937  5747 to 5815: 0.87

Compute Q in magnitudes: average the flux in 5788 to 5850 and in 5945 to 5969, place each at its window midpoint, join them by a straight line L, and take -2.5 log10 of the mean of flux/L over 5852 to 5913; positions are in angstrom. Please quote 0.18 mag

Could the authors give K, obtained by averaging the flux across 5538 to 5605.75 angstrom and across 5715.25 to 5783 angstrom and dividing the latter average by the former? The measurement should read 1.15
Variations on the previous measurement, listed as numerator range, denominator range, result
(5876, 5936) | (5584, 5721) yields 0.94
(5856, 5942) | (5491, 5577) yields 1.01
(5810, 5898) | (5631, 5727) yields 0.99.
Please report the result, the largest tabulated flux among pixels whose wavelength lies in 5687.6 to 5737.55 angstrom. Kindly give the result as 24.2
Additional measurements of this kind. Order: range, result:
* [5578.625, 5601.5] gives 21.48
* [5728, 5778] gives 26.27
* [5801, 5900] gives 26.64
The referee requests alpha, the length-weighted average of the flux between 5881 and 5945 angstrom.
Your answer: 19.7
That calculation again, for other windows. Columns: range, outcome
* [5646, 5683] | 21.4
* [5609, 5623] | 20.4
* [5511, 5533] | 19.4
